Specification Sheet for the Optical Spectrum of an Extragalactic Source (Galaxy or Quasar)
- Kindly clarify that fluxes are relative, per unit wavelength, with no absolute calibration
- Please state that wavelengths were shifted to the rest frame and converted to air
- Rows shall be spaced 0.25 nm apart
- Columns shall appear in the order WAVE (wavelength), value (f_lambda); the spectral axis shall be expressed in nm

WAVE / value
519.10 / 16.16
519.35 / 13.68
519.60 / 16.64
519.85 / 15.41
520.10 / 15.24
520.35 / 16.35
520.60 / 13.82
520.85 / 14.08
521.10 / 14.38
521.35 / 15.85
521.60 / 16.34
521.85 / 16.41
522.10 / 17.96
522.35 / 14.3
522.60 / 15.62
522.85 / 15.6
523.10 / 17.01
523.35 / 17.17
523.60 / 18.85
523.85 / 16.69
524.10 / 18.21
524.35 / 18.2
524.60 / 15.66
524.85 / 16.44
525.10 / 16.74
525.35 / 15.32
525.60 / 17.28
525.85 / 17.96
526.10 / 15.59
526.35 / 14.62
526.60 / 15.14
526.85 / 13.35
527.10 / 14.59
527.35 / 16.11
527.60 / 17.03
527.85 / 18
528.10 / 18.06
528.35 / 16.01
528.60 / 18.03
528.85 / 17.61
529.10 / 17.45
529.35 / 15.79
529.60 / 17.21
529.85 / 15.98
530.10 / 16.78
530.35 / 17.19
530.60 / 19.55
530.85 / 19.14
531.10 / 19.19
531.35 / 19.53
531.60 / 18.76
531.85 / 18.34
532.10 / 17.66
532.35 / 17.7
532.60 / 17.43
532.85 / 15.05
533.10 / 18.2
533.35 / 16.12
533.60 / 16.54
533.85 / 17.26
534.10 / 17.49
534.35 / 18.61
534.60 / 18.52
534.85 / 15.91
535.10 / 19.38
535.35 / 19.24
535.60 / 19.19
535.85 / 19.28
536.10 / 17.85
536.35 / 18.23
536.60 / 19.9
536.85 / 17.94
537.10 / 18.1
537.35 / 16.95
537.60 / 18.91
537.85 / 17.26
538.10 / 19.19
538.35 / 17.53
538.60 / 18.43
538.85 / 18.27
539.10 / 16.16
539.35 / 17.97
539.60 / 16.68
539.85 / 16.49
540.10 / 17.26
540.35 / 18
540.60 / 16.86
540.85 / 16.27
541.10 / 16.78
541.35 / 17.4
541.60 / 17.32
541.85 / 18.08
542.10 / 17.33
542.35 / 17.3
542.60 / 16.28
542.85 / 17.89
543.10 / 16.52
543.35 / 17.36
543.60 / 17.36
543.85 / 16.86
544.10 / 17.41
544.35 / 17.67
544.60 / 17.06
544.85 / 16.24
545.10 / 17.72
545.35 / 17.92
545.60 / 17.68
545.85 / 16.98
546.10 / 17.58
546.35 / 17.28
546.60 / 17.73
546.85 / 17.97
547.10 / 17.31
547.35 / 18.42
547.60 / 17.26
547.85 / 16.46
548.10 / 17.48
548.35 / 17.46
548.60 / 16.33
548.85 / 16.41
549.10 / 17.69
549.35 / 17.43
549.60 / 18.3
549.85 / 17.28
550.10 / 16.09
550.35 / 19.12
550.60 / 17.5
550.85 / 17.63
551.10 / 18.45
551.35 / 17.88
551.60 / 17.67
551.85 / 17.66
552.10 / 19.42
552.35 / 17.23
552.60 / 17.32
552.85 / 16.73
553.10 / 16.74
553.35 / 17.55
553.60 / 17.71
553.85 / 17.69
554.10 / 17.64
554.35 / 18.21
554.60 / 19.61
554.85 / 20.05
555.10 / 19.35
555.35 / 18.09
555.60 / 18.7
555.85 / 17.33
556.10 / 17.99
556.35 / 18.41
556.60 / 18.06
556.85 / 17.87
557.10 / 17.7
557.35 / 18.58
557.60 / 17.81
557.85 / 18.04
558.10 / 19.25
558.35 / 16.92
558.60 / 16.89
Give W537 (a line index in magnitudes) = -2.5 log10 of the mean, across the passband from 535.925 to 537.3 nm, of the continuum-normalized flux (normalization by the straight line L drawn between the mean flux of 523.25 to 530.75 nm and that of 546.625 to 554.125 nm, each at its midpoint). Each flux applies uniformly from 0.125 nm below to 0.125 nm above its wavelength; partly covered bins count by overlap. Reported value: -0.078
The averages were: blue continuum 16.8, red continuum 17.5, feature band 18.4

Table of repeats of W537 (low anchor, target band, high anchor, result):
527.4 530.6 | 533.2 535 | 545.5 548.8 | 0.00 mag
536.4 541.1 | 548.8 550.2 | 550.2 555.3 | 0.04 mag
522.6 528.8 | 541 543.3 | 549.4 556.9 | 0.01 mag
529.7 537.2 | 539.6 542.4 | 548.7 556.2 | 0.05 mag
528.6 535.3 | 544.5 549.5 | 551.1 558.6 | 0.04 mag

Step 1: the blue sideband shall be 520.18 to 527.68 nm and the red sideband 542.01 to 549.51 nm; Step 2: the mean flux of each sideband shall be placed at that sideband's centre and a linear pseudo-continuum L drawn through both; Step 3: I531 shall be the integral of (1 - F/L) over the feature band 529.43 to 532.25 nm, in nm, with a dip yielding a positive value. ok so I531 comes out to -0.28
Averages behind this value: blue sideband 16.1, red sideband 17.3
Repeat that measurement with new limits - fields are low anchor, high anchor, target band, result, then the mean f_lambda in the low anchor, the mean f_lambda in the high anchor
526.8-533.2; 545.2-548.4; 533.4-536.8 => -0.16 nm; 17.3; 17.5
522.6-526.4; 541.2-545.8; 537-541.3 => -0.08 nm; 16.8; 17.3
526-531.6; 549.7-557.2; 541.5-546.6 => 0.08 nm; 17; 18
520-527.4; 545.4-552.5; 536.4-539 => -0.21 nm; 16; 17.6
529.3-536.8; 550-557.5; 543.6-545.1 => 0.07 nm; 17.9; 18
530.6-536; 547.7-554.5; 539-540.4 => 0.06 nm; 18.1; 17.5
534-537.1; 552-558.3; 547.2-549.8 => 0.13 nm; 18.5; 18.1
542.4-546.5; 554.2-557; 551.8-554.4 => 0.09 nm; 17.2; 18.5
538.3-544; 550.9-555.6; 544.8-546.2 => 0.01 nm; 17.2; 18.1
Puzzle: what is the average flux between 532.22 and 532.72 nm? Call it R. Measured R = 17.6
